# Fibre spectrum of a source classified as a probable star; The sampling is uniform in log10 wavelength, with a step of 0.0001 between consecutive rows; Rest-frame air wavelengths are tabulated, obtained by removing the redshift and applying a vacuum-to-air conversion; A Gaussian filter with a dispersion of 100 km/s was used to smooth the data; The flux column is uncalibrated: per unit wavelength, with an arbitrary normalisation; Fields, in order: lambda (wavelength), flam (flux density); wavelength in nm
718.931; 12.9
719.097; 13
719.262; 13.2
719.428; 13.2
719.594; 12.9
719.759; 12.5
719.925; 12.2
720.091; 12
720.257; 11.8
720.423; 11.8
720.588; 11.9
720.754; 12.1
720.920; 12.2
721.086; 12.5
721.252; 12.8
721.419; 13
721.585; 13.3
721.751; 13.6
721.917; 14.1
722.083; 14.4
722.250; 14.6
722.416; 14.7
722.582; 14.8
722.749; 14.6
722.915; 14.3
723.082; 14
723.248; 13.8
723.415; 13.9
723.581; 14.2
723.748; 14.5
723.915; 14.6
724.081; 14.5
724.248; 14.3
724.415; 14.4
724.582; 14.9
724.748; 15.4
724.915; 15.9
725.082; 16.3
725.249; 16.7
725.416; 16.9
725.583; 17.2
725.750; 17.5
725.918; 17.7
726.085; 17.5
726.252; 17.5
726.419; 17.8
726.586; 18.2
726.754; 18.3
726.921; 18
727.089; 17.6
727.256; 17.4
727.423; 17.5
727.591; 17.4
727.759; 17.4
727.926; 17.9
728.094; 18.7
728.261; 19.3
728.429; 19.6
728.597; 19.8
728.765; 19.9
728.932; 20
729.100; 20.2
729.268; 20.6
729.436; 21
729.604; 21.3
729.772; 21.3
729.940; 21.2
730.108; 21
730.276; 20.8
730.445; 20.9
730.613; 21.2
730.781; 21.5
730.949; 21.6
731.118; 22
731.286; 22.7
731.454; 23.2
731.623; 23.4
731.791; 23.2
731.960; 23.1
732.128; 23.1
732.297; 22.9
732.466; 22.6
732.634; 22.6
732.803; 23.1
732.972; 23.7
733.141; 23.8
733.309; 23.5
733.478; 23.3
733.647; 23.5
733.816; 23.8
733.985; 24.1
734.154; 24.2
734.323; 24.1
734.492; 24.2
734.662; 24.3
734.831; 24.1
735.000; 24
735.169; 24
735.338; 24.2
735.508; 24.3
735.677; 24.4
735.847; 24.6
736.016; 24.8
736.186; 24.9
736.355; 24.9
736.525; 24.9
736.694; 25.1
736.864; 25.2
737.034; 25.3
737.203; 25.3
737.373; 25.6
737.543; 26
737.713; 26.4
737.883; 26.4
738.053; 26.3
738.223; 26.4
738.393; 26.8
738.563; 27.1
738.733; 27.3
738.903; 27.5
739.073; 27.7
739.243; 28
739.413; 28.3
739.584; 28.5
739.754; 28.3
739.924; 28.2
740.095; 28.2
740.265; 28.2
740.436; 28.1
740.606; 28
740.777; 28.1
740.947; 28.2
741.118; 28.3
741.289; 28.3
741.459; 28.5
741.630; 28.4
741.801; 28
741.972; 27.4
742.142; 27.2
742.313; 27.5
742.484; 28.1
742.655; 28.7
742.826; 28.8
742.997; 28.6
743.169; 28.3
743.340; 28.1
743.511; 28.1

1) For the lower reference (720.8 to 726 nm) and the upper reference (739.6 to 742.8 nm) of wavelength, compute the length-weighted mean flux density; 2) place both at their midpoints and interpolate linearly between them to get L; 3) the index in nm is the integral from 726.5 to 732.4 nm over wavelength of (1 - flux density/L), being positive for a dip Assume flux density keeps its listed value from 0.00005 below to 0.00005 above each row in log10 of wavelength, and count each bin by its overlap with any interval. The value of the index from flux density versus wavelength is -0.339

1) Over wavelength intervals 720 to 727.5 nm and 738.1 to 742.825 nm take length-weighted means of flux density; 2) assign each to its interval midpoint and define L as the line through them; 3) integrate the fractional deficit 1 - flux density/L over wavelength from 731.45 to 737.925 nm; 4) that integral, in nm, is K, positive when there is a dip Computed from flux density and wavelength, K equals -0.220 nm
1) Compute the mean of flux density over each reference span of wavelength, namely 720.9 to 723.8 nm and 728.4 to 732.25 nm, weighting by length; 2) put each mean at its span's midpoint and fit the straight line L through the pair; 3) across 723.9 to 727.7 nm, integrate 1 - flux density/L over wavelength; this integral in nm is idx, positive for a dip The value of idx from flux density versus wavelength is 0.10 nm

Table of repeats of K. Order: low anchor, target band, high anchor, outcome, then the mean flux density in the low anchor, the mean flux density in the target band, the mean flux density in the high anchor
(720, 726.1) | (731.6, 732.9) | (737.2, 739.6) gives -0.07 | 14.4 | 23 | 26.9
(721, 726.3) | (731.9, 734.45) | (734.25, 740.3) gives -0.09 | 14.9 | 23.4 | 25.9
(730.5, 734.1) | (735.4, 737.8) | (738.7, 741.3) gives 0.07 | 22.9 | 25.1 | 28.1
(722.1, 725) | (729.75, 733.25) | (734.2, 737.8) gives -0.21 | 14.6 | 22.4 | 24.8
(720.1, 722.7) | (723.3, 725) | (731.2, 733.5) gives 0.11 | 13.2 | 14.6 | 23.2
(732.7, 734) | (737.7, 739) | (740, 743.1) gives -0.02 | 23.6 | 26.8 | 28.1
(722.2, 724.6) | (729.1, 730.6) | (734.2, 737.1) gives -0.10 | 14.4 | 21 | 24.5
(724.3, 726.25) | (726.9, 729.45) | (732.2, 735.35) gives 0.01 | 16.4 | 18.9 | 23.7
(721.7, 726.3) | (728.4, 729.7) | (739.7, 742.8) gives -0.09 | 15.2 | 20.3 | 28.1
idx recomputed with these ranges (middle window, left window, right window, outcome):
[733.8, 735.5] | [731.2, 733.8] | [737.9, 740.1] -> 0.03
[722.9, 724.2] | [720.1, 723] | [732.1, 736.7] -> 0.06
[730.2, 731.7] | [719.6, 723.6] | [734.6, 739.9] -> -0.08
